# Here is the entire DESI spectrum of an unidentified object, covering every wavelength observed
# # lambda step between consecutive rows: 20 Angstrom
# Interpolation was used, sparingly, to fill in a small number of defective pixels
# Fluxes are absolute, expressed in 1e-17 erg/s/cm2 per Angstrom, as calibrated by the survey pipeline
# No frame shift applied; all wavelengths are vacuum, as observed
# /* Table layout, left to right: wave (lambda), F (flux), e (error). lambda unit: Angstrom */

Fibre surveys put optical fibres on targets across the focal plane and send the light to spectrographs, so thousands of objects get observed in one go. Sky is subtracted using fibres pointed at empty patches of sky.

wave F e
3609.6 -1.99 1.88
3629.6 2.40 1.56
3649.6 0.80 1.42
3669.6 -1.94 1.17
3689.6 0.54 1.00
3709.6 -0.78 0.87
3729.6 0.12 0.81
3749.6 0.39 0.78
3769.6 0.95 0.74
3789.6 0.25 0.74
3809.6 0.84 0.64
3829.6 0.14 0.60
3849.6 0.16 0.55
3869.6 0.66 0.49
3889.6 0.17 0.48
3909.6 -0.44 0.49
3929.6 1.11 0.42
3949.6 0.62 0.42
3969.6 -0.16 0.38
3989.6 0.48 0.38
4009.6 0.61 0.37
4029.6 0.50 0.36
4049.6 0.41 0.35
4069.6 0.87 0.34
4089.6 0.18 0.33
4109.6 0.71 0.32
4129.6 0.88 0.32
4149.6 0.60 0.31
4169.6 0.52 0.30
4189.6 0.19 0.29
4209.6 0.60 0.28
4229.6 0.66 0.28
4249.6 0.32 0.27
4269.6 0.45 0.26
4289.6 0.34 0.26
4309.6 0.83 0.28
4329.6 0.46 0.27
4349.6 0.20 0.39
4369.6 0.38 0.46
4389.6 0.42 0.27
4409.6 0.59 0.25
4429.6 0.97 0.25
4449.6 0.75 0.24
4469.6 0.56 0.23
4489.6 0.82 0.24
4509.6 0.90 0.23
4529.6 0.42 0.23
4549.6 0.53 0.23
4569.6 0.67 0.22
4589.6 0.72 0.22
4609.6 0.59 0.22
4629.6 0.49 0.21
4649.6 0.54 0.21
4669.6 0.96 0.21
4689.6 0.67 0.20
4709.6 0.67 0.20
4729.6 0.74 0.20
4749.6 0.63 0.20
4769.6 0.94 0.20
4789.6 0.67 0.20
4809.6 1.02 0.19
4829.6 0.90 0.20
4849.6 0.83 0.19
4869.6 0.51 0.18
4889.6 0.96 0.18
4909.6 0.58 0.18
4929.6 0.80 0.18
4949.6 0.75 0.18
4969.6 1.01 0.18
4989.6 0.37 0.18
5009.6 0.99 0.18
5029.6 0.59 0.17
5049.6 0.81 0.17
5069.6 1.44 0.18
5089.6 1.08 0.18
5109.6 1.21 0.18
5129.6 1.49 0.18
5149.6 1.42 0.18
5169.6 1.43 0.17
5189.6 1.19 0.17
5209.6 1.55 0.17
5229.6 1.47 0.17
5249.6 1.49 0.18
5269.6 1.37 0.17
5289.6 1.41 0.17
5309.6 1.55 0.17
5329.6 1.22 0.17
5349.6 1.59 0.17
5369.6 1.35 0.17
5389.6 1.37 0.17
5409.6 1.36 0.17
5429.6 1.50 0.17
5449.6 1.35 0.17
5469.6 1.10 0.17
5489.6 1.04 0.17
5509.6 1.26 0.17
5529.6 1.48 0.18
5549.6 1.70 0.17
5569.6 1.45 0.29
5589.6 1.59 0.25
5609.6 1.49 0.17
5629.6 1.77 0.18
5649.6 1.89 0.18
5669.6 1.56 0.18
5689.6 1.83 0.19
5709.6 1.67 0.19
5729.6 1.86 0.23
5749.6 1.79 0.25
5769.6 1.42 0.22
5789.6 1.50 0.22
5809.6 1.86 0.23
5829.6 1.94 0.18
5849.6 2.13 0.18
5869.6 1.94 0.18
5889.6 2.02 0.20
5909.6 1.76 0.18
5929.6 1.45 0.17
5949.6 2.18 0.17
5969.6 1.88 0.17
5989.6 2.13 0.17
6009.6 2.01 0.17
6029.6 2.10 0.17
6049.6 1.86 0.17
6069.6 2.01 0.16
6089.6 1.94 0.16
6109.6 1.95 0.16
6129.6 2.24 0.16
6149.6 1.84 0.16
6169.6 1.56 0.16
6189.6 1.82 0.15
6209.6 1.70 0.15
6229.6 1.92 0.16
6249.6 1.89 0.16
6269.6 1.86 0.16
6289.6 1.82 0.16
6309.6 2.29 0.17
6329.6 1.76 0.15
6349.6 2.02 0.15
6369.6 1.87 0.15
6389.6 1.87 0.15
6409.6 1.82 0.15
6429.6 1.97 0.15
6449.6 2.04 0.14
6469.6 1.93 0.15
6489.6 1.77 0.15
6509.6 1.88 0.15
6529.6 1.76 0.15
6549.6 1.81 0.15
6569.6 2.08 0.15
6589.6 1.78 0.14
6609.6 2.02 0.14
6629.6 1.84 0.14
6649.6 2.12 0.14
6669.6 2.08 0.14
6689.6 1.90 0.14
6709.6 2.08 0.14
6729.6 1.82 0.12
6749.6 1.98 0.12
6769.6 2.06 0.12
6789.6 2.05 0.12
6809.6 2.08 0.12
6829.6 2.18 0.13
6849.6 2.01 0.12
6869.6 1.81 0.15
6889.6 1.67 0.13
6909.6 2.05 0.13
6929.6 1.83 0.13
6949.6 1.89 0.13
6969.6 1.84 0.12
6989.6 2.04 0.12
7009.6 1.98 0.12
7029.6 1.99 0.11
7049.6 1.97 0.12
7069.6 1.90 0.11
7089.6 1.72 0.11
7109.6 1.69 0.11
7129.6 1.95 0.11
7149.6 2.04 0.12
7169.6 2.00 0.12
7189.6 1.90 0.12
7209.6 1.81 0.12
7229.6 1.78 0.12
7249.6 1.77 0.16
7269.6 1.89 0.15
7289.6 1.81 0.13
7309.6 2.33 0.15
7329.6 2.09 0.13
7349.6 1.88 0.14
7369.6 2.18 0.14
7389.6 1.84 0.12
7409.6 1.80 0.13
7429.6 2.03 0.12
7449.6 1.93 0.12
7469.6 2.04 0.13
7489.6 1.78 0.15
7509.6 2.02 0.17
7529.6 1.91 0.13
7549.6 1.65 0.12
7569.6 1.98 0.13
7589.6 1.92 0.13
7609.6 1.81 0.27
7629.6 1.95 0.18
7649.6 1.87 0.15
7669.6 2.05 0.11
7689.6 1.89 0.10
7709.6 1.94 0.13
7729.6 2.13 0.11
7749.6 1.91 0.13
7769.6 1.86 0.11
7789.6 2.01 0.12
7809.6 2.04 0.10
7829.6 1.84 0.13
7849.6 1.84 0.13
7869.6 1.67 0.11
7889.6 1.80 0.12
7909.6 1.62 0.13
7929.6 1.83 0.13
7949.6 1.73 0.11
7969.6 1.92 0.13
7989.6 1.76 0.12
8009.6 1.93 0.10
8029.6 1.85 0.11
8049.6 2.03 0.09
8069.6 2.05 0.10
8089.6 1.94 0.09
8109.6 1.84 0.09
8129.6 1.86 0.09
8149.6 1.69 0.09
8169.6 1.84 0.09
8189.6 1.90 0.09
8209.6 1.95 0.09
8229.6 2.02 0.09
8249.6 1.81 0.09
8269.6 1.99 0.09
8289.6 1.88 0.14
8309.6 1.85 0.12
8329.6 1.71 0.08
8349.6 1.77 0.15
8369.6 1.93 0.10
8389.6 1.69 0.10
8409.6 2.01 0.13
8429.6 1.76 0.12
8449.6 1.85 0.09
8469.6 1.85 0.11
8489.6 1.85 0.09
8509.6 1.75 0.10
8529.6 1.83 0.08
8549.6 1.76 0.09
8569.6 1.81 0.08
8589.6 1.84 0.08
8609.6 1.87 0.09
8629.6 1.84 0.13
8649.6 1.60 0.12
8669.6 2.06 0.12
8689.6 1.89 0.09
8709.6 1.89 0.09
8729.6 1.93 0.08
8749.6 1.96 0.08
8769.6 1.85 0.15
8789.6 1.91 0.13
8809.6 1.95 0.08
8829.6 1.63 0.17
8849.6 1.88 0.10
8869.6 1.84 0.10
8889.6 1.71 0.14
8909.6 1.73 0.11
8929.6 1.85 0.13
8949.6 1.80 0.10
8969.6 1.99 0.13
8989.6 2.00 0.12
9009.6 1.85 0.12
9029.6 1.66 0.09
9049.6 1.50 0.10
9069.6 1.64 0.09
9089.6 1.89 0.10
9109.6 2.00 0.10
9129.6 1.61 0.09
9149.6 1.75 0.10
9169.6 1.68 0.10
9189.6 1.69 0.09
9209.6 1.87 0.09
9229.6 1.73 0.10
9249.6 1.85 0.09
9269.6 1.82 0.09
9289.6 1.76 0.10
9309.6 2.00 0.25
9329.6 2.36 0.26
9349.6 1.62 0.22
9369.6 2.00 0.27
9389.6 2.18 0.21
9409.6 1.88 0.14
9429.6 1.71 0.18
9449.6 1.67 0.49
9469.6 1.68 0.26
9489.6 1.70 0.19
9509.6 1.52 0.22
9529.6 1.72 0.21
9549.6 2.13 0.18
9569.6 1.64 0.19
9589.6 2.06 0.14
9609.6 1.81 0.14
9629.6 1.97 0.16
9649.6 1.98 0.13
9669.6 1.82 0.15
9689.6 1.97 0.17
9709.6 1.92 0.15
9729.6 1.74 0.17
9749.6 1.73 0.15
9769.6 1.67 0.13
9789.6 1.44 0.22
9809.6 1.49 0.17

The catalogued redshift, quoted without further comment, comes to 0.269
